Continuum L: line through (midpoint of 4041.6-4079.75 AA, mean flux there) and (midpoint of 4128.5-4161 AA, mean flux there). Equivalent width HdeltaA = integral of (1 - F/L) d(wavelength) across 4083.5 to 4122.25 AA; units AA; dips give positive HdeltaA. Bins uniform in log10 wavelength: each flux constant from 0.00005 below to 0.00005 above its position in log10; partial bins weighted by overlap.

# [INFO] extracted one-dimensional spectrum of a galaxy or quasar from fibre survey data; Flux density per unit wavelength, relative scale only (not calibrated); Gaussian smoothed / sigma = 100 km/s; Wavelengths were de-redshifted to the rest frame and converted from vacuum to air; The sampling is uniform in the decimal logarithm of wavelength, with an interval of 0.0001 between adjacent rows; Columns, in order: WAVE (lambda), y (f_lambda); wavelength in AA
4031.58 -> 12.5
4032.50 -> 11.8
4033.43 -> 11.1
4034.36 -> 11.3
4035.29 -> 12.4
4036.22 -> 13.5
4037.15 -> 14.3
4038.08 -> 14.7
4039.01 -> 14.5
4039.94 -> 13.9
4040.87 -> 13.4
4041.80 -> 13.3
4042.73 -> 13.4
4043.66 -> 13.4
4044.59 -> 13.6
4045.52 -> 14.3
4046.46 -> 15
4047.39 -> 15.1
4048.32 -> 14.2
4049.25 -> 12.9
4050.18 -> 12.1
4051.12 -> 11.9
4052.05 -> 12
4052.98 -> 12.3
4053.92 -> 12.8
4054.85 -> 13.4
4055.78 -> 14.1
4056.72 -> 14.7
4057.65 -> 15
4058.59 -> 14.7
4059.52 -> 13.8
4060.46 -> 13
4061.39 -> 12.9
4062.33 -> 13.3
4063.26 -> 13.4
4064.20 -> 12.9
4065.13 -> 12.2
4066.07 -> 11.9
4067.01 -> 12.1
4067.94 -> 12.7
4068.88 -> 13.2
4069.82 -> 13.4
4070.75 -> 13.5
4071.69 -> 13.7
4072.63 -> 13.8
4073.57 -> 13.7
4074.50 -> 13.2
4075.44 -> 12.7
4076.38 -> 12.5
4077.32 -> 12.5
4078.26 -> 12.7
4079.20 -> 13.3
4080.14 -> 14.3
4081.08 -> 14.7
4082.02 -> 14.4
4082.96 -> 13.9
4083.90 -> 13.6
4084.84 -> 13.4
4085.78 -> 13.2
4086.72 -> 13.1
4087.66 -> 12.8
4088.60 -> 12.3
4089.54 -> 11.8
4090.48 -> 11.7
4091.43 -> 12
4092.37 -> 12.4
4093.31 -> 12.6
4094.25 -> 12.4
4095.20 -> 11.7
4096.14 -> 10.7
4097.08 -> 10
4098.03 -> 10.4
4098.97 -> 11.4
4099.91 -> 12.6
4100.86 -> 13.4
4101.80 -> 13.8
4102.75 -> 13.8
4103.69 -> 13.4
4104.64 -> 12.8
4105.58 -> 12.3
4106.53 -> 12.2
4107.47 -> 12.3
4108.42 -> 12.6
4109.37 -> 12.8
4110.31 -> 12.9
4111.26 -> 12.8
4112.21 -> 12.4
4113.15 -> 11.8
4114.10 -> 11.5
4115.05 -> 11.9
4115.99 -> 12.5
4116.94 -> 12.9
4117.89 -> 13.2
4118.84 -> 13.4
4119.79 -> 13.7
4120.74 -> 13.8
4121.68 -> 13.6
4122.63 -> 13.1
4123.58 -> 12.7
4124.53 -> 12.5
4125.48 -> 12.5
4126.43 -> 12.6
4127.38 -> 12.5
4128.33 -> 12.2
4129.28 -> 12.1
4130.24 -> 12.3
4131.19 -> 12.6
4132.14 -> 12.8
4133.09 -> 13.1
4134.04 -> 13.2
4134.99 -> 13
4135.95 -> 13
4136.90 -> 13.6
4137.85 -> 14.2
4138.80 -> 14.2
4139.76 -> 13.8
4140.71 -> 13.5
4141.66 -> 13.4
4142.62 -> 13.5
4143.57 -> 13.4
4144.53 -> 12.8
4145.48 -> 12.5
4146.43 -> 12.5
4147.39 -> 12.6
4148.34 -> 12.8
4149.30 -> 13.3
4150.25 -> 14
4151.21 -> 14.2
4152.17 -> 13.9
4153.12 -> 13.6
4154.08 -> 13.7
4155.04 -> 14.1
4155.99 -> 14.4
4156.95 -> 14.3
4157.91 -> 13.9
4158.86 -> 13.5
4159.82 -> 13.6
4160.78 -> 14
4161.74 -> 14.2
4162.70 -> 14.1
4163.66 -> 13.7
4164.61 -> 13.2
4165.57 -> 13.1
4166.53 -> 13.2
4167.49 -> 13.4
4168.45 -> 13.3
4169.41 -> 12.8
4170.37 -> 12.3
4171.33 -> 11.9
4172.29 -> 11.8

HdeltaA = 2.3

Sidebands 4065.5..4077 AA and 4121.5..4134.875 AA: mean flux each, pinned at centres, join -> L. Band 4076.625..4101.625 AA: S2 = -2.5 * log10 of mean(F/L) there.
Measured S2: 0.03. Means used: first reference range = 13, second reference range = 12.7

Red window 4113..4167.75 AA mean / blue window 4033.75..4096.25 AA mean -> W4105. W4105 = 1.0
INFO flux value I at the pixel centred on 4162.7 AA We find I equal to 14.1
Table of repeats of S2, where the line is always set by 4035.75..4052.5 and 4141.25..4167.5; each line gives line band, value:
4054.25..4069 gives 0.02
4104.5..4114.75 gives 0.10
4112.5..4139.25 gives 0.06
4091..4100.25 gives 0.17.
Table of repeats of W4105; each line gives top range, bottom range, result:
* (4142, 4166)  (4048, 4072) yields 1.03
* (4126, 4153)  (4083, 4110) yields 1.06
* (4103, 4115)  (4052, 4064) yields 0.92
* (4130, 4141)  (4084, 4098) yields 1.10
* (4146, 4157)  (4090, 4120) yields 1.10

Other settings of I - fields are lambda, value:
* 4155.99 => 14.4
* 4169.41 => 12.8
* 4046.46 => 15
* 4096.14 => 10.7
